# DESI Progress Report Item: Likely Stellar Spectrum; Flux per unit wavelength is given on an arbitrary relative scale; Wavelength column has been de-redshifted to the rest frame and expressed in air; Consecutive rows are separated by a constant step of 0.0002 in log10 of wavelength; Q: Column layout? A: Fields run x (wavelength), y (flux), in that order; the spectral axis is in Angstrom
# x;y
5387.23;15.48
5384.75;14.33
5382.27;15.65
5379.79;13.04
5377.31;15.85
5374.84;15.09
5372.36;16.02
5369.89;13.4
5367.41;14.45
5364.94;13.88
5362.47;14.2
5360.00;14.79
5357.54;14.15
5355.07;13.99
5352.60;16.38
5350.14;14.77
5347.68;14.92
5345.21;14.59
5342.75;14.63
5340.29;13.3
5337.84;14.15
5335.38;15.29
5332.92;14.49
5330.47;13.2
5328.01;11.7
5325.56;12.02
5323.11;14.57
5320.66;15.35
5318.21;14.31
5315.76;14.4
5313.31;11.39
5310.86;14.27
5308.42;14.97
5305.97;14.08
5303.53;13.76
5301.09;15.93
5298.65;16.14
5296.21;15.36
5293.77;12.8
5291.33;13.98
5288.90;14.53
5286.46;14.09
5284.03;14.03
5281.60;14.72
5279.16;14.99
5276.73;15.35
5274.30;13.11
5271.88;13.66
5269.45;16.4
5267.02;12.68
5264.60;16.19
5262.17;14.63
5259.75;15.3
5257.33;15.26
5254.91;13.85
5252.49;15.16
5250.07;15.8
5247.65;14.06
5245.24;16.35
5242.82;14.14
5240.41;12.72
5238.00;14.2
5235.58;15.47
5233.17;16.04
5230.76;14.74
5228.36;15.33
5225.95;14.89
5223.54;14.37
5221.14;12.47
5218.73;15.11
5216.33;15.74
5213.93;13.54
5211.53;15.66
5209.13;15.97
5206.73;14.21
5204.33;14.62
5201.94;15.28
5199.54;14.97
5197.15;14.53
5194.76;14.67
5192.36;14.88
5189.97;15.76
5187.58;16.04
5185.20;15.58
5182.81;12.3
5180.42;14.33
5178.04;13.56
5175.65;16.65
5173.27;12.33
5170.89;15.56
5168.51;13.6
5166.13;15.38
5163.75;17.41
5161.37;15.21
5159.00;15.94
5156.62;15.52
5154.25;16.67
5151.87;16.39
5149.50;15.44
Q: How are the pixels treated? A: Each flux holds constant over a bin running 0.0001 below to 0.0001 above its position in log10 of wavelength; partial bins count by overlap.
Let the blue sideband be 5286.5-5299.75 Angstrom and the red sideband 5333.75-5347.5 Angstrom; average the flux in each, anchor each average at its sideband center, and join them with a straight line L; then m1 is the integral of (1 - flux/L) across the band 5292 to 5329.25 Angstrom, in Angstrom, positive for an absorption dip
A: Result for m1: 1.05 Angstrom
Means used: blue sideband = 14.5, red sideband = 14.4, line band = 14.1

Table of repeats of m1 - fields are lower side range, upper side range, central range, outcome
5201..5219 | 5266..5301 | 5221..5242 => 0.4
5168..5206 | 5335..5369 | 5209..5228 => 0.0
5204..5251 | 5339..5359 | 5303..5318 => 0.8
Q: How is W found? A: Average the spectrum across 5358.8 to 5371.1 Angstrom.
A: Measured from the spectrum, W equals 14.1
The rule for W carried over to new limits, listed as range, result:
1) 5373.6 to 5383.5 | 14.9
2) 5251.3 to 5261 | 14.9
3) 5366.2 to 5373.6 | 14.6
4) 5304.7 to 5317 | 13.8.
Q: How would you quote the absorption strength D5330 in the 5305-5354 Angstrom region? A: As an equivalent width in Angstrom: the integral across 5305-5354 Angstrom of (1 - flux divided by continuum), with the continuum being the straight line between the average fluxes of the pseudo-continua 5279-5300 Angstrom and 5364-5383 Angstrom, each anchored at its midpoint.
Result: 1.5 Angstrom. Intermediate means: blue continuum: 14.5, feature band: 14.1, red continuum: 14.7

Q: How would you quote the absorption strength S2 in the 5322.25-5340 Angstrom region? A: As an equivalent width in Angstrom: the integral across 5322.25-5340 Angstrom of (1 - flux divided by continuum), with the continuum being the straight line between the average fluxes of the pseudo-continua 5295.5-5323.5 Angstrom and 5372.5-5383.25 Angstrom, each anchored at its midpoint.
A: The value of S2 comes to 1.3 Angstrom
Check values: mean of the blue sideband 14.5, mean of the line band 13.6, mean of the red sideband 15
